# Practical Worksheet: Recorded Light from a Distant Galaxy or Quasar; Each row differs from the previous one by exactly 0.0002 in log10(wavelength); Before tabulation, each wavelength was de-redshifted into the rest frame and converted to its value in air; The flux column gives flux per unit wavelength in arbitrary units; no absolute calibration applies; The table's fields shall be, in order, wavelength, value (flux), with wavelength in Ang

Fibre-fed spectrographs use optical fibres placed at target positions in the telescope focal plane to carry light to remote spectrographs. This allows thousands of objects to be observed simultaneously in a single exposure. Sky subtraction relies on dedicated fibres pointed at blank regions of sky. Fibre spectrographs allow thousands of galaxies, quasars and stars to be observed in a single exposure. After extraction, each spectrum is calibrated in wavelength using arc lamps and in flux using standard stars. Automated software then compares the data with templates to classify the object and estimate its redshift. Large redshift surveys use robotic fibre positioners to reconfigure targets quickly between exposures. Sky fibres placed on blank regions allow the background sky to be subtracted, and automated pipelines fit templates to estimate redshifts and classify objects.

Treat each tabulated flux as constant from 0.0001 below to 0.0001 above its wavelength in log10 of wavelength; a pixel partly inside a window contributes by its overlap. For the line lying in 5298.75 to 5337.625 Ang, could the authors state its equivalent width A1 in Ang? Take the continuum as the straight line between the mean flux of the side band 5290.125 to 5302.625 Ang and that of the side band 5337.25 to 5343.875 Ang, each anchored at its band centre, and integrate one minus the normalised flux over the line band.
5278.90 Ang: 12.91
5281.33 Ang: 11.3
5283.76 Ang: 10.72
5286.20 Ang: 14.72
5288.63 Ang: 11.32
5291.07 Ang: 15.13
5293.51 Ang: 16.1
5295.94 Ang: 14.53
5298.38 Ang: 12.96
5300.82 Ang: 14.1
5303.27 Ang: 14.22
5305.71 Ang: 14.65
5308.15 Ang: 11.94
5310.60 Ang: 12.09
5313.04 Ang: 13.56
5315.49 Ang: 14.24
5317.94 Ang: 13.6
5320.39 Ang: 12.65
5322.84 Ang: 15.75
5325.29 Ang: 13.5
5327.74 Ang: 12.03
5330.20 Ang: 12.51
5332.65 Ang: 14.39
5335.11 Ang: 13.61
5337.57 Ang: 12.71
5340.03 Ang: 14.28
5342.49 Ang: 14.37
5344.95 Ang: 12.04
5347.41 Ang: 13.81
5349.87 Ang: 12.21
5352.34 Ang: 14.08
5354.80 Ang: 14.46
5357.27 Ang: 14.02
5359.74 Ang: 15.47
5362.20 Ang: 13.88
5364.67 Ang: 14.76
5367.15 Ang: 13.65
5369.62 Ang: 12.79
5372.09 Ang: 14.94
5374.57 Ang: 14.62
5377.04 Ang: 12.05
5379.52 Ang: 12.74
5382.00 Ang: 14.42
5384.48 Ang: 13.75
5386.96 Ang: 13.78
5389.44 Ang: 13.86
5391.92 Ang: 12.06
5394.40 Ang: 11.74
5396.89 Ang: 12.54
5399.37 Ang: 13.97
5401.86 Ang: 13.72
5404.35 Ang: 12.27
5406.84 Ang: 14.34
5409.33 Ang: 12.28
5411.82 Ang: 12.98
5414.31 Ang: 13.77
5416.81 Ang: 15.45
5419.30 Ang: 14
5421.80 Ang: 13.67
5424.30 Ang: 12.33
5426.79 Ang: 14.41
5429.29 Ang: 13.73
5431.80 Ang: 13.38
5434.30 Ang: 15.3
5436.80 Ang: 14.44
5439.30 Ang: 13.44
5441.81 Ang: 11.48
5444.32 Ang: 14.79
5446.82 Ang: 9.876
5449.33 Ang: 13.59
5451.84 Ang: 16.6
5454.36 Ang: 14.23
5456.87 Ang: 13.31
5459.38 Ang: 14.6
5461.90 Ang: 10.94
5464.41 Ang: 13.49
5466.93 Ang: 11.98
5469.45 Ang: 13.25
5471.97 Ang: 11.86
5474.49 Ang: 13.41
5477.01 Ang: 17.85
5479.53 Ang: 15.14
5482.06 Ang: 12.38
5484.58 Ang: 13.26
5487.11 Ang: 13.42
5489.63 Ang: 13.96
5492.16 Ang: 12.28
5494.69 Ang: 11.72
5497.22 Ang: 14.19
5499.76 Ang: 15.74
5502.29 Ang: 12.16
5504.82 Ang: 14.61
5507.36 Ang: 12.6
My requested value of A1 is 2.0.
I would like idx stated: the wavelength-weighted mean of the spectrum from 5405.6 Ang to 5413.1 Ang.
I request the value 13.2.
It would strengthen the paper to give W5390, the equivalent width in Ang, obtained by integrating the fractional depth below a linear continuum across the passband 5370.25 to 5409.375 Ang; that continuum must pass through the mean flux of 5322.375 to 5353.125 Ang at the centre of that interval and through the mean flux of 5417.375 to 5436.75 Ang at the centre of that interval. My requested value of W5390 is 1.1 Ang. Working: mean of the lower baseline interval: 13.4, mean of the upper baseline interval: 13.9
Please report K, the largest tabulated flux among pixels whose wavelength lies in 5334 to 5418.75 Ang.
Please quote 15.47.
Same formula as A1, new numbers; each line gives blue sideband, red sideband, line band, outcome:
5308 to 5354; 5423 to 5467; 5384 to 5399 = 0.5 Ang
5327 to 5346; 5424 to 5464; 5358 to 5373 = -1.0 Ang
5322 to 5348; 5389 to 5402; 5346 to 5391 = -2.3 Ang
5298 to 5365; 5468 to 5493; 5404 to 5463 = 0.4 Ang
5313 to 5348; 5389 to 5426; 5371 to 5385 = -0.4 Ang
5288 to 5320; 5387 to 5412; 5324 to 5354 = 0.3 Ang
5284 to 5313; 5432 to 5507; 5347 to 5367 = -0.6 Ang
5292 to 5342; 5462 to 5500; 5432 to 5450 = 0.3 Ang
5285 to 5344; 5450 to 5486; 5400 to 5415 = 0.5 Ang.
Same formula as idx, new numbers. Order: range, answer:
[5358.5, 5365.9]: 14.7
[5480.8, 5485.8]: 12.8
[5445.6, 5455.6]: 13.6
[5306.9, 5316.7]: 13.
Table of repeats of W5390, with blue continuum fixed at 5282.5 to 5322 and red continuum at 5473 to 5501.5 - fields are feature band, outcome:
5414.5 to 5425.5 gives -0.1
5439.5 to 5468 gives 1.3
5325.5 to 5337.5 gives 0.4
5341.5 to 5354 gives 0.3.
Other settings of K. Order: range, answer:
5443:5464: 16.6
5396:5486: 17.85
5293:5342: 16.1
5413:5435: 15.45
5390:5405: 13.97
